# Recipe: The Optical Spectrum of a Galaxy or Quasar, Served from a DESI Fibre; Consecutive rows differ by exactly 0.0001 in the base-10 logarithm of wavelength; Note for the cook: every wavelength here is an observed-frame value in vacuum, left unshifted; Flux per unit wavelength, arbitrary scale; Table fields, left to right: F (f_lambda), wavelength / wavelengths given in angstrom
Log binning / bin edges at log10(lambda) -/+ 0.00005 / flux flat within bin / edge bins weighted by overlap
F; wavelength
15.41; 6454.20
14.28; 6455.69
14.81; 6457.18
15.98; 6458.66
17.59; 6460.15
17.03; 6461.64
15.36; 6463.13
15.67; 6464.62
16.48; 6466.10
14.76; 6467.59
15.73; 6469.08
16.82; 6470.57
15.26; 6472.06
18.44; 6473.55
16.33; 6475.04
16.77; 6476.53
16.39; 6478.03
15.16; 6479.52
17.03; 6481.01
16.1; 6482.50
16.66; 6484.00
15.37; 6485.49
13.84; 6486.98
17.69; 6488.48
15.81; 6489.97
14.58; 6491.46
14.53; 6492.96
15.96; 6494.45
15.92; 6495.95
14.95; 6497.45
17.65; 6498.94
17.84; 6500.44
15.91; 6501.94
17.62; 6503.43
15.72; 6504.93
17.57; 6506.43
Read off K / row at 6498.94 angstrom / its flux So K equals 17.65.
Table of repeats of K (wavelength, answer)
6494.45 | 15.96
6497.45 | 14.95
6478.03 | 16.39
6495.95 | 15.92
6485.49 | 15.37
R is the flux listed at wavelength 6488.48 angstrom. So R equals 17.69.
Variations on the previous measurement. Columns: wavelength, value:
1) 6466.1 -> 16.48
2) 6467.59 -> 14.76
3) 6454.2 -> 15.41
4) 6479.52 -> 15.16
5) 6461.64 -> 17.03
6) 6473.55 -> 18.44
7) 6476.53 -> 16.77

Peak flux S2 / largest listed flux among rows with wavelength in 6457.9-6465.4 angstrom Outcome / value 17.59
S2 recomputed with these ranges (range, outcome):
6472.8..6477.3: 18.44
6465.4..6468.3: 16.48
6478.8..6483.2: 17.03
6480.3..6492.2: 17.69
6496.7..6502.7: 17.84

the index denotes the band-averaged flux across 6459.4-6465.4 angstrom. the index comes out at 16.4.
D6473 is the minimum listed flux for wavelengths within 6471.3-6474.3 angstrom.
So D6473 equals 15.26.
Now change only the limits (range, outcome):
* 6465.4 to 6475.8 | 14.76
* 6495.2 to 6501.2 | 14.95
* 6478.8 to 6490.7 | 13.84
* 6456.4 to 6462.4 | 14.81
